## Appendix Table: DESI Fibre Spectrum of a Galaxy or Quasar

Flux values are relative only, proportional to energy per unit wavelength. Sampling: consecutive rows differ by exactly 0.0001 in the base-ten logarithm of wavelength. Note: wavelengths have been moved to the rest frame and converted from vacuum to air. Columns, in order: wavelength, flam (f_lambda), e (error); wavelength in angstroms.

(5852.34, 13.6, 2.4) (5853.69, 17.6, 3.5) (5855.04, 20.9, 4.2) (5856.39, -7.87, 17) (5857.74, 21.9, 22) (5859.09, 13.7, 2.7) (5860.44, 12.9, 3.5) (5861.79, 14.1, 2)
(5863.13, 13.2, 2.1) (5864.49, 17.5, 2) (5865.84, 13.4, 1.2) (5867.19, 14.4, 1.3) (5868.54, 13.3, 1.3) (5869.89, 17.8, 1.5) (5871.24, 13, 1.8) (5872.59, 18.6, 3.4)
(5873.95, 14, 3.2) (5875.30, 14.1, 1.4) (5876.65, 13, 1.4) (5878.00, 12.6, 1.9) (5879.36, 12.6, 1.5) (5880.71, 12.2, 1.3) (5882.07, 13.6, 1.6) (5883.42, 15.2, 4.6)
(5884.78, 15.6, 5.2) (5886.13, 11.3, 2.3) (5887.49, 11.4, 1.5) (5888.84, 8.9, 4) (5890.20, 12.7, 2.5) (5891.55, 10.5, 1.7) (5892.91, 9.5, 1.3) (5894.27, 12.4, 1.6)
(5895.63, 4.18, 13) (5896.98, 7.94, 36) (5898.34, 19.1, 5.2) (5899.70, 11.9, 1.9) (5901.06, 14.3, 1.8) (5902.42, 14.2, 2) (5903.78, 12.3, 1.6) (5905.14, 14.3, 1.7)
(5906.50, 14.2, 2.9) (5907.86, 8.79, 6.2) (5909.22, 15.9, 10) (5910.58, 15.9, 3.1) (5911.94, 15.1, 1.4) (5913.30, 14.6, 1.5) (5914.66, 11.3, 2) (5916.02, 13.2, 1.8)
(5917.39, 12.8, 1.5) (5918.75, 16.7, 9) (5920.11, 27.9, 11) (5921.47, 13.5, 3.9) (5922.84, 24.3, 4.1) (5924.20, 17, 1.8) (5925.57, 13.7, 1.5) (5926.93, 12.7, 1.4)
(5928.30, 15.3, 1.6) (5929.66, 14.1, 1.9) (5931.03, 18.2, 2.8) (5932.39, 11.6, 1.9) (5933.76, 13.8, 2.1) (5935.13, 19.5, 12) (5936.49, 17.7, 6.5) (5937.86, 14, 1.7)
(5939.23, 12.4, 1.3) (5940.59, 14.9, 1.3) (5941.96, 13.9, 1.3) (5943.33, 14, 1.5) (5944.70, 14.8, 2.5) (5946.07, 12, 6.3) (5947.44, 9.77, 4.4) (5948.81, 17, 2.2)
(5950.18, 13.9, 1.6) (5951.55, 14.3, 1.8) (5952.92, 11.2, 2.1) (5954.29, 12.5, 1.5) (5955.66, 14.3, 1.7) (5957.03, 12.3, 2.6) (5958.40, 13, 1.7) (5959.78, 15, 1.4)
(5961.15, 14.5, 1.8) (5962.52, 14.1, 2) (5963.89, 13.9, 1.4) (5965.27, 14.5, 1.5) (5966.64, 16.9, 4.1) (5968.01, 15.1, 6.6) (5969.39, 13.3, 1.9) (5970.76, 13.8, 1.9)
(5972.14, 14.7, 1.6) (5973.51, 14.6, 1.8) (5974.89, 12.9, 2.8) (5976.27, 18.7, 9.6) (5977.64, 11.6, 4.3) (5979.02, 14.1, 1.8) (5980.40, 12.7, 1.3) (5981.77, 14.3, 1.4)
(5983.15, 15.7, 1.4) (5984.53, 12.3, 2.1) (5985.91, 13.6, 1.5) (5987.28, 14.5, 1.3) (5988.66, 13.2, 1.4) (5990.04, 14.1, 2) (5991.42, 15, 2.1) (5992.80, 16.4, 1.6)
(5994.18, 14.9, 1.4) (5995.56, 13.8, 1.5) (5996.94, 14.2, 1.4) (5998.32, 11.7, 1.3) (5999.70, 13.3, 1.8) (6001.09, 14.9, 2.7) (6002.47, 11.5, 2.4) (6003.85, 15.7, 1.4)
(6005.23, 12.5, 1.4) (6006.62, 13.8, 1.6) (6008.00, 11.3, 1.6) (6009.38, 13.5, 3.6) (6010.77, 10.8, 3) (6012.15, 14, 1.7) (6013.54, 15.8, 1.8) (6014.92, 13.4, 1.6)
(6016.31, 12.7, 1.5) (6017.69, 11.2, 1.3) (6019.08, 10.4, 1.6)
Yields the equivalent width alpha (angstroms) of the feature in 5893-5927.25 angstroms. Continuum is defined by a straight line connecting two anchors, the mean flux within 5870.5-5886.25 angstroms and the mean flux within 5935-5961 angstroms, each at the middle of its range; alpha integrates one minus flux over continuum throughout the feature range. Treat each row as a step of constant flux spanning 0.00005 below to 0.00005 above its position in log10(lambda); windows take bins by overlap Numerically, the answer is -0.8 angstroms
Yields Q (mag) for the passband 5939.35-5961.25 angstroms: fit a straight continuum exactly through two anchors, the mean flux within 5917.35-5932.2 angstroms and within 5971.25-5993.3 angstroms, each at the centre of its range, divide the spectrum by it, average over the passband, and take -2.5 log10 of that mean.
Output 0.16 mag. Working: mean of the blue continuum 16.9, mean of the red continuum 14.3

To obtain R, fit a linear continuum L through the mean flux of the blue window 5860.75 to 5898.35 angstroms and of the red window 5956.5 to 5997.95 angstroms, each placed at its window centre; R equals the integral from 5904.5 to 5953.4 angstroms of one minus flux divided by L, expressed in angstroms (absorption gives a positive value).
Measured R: -4.49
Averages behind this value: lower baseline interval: 13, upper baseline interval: 14.2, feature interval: 14.9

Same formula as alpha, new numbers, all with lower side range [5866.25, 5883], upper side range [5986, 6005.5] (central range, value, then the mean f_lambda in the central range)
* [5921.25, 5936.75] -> -2.1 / 16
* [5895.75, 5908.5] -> 1.3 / 12.6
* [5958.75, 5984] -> -0.7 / 14.4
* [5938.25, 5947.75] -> 0.5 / 13.3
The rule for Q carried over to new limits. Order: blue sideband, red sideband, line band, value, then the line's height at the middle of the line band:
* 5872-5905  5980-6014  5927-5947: -0.12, 13.1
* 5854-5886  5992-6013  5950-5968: -0.02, 13.6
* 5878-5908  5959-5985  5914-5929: -0.24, 13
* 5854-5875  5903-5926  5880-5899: 0.25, 14.8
